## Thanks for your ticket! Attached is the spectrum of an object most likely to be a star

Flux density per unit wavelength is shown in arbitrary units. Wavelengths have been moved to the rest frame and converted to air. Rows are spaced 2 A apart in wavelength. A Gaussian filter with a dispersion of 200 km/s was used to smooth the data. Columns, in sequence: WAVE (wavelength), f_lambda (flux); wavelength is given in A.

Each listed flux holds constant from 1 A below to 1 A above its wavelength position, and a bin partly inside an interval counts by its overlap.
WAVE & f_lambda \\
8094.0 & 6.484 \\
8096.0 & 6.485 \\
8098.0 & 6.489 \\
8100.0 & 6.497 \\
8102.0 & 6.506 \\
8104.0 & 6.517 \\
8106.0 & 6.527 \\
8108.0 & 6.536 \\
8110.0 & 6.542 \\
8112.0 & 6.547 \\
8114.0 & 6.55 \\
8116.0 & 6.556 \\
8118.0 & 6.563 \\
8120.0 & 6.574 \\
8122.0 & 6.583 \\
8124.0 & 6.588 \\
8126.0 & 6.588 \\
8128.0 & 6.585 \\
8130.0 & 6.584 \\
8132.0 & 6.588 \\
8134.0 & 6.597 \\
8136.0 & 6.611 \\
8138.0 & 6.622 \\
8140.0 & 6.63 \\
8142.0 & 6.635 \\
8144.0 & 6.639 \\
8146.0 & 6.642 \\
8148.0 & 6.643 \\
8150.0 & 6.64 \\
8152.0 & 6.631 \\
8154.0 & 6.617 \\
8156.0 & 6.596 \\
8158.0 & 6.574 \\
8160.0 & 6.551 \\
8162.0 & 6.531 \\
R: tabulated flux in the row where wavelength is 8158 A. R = 6.574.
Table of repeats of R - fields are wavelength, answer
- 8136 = 6.611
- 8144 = 6.639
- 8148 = 6.643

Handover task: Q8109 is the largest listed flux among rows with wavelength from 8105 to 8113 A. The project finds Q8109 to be 6.547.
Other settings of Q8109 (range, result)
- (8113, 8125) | 6.588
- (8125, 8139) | 6.622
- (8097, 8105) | 6.517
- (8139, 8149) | 6.643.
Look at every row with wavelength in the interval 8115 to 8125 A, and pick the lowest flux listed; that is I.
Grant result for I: 6.556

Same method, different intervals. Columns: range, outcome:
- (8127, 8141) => 6.584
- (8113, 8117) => 6.55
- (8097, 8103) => 6.489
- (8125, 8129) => 6.585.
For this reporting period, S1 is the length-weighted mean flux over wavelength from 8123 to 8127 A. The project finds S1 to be 6.59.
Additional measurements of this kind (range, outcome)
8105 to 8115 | 6.54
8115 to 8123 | 6.57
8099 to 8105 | 6.51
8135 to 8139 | 6.62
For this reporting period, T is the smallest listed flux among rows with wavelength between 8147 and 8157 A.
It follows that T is 6.596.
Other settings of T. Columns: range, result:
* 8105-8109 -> 6.527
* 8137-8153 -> 6.622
